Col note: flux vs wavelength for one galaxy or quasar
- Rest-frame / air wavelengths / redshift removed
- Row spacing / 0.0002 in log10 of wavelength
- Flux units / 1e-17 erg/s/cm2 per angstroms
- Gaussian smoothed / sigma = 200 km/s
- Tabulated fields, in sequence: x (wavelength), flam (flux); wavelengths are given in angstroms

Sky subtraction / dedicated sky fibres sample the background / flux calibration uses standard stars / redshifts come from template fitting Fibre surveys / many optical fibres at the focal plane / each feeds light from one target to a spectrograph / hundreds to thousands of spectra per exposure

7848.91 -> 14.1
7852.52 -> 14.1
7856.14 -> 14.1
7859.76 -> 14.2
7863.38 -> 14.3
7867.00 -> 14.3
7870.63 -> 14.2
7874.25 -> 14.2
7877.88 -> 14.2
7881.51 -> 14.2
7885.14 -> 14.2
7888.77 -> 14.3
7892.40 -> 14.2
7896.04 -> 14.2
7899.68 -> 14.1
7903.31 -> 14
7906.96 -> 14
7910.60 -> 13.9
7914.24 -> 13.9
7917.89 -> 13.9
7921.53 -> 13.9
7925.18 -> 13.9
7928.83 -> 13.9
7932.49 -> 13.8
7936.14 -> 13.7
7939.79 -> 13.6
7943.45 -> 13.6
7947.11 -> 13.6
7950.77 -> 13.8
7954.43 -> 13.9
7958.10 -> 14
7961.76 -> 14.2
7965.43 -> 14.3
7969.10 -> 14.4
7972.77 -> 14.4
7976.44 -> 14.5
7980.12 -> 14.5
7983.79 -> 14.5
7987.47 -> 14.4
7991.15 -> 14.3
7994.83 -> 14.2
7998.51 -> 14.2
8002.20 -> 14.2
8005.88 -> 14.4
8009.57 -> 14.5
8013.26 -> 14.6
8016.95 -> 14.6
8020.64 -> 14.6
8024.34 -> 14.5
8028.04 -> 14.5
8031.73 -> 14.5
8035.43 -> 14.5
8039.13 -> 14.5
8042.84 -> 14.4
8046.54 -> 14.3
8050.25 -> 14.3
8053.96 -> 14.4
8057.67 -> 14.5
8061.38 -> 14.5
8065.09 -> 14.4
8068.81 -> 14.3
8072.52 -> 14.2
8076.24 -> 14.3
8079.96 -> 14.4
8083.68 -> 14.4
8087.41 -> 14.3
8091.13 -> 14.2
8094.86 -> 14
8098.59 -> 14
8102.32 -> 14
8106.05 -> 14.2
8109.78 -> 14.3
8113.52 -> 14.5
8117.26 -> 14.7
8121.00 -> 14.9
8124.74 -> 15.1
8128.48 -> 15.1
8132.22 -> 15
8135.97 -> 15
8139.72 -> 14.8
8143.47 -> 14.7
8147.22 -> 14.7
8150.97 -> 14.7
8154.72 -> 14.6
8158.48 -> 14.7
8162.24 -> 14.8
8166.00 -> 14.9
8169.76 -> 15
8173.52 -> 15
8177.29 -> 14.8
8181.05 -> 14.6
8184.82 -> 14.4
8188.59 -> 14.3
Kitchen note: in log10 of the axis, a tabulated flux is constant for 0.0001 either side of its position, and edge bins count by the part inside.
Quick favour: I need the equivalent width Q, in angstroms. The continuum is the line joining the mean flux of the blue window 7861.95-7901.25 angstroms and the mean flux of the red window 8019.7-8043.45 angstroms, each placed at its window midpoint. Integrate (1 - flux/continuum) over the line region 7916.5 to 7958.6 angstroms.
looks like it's 1.55 angstroms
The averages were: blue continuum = 14.2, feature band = 13.8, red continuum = 14.5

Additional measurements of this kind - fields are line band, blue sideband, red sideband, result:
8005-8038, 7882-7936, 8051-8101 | -0.7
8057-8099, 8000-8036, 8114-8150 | 1.1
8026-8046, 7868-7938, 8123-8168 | 0.0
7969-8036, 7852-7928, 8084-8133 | -0.7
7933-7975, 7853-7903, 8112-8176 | 1.2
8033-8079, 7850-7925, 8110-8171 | 0.6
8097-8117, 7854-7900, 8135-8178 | 0.6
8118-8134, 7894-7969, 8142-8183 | -0.4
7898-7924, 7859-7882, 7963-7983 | 0.6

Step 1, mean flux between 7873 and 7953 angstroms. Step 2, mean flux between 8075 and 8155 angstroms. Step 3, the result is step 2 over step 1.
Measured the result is 1.04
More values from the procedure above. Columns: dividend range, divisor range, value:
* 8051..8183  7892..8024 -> 1.03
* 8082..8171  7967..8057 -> 1.01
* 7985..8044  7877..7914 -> 1.02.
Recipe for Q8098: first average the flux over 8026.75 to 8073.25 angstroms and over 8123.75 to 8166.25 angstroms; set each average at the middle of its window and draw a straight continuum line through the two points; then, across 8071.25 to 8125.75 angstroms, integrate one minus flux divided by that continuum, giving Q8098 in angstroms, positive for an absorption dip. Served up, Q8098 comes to 1.0 angstroms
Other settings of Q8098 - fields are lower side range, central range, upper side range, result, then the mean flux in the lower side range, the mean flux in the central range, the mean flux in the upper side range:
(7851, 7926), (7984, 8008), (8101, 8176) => 0.1 angstroms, 14.1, 14.3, 14.7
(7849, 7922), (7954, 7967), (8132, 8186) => 0.2 angstroms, 14.1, 14.1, 14.8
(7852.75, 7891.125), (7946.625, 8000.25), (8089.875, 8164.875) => 0.5 angstroms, 14.2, 14.2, 14.6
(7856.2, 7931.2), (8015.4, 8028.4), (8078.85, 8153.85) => -0.2 angstroms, 14.1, 14.5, 14.6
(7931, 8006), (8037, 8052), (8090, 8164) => 0.0 angstroms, 14.1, 14.4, 14.6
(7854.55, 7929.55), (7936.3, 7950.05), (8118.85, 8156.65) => 0.6 angstroms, 14.1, 13.6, 14.9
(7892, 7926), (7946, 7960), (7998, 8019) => 0.3 angstroms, 14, 13.8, 14.4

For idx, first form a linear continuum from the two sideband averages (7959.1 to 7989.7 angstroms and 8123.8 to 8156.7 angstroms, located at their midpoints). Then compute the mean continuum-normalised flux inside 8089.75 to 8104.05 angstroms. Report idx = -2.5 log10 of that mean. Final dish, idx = 0.05 mag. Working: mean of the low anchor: 14.4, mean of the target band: 14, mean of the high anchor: 14.8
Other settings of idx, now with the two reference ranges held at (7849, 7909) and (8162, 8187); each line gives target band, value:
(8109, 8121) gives 0.01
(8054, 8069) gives 0.01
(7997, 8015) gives 0.00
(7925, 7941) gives 0.04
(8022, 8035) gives 0.00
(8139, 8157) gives 0.00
